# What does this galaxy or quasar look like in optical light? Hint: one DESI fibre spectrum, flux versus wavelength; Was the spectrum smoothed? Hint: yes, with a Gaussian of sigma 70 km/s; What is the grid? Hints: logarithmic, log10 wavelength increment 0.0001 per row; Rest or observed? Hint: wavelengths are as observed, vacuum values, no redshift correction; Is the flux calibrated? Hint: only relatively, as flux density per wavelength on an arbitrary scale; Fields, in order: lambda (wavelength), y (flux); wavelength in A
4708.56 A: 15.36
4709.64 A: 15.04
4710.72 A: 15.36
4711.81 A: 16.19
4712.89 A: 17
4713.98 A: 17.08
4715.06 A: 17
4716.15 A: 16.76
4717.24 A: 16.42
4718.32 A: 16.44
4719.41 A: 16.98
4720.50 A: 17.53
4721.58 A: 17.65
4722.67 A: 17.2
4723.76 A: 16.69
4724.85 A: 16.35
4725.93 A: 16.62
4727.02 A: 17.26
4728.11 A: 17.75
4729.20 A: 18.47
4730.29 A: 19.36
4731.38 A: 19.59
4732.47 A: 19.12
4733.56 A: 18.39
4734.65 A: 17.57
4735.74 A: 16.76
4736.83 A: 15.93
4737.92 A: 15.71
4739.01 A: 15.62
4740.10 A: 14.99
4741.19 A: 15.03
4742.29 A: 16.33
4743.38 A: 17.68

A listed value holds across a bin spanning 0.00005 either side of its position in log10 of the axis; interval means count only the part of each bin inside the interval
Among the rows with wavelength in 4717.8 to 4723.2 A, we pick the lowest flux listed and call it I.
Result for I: 16.44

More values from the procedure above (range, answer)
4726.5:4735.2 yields 17.26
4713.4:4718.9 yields 16.42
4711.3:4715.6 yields 16.19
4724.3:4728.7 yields 16.35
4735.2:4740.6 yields 14.99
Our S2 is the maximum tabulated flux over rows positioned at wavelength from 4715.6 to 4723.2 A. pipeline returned 17.65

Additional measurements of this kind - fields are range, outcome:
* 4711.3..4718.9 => 17.08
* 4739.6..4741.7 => 15.03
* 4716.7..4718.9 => 16.44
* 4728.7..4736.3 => 19.59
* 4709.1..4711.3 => 15.36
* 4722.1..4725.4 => 17.2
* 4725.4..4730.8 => 19.36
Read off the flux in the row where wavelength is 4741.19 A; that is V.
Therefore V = 15.03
